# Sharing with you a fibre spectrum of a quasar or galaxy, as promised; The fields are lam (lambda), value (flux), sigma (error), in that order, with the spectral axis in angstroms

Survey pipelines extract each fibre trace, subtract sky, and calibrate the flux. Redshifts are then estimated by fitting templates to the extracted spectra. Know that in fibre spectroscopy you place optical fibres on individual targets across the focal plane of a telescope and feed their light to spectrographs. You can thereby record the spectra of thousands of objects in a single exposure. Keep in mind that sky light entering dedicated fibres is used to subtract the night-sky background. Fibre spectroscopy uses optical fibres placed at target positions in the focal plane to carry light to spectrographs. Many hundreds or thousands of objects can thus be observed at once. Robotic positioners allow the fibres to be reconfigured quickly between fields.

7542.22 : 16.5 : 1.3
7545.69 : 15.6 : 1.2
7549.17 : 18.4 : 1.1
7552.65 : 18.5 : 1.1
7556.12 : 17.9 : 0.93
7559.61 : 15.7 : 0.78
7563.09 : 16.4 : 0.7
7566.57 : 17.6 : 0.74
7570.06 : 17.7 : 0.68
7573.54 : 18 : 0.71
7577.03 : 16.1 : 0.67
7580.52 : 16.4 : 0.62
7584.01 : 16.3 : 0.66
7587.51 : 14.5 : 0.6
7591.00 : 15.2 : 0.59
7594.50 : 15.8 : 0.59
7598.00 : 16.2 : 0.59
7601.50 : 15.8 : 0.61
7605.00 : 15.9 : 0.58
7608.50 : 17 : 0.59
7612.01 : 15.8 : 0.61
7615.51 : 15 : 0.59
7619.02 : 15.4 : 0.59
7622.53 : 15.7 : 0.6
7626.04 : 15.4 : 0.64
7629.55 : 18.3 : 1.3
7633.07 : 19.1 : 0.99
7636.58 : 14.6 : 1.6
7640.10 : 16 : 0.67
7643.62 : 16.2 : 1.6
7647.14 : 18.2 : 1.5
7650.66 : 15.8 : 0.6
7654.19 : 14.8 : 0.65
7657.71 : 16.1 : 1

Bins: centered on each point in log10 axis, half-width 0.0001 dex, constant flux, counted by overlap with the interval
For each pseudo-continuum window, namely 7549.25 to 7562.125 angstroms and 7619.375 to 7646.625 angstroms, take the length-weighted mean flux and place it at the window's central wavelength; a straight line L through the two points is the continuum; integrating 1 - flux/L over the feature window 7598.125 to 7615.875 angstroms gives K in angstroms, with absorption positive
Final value 0.9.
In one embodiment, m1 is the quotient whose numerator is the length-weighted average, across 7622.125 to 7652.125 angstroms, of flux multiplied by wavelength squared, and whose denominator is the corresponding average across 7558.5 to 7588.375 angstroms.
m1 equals 1.02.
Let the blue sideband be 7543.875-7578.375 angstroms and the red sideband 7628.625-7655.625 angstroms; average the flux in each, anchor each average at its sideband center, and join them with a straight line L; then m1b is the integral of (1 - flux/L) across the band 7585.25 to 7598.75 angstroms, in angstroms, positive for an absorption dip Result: 1.25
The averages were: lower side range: 17.2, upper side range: 16.6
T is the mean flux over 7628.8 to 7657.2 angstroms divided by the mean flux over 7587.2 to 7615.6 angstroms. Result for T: 1.0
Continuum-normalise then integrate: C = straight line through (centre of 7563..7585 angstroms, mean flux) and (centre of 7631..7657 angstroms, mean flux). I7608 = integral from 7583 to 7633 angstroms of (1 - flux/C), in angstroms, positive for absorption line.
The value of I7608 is 2.15 angstroms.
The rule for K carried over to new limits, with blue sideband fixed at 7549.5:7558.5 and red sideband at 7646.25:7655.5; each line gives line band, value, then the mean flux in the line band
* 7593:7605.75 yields 0.9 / 15.9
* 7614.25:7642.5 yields 0.6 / 16.2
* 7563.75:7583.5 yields 0.7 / 17.1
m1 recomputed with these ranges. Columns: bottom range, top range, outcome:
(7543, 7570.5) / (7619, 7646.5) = 0.98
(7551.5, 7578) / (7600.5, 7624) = 0.93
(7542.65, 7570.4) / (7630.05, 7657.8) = 0.98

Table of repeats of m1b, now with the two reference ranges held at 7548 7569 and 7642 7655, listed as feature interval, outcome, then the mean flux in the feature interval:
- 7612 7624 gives 0.9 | 15.4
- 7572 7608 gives 2.1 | 16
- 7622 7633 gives -0.2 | 17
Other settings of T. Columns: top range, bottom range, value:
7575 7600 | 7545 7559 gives 0.90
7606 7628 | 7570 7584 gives 0.93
